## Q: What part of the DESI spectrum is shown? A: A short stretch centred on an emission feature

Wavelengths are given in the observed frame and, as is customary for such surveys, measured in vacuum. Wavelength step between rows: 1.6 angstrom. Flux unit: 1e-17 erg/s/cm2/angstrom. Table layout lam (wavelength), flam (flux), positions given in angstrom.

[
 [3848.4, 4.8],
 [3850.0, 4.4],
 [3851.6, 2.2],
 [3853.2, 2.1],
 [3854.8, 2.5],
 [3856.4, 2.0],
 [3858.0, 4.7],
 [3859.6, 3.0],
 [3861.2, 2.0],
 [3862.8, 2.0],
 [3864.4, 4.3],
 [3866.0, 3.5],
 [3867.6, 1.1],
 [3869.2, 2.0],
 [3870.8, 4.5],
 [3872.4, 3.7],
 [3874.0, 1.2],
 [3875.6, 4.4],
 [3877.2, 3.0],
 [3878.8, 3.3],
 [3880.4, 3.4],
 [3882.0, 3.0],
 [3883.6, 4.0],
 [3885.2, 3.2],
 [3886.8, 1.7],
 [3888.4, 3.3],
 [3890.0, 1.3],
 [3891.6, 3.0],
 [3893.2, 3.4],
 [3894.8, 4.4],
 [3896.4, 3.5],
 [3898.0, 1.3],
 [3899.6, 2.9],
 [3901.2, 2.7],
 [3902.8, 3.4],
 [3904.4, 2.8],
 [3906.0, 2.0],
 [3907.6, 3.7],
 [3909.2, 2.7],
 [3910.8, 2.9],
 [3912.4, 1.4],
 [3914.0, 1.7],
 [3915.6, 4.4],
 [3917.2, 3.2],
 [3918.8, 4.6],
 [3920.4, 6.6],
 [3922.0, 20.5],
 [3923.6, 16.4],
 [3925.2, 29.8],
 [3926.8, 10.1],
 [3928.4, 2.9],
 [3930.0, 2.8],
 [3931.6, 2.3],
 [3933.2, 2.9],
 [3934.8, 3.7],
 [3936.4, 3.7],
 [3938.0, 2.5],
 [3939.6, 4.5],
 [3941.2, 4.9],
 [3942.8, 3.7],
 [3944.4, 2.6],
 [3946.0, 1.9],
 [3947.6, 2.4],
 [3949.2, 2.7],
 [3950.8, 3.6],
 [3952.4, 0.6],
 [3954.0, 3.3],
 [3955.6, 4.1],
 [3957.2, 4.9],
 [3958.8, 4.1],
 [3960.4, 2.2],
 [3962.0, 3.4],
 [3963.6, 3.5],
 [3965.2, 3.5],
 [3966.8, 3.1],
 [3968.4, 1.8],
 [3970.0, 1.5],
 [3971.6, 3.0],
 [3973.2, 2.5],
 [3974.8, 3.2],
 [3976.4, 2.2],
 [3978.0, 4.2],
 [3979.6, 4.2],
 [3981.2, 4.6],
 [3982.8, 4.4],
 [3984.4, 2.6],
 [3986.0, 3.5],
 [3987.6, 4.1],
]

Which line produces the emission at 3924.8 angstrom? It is [O II] 3727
